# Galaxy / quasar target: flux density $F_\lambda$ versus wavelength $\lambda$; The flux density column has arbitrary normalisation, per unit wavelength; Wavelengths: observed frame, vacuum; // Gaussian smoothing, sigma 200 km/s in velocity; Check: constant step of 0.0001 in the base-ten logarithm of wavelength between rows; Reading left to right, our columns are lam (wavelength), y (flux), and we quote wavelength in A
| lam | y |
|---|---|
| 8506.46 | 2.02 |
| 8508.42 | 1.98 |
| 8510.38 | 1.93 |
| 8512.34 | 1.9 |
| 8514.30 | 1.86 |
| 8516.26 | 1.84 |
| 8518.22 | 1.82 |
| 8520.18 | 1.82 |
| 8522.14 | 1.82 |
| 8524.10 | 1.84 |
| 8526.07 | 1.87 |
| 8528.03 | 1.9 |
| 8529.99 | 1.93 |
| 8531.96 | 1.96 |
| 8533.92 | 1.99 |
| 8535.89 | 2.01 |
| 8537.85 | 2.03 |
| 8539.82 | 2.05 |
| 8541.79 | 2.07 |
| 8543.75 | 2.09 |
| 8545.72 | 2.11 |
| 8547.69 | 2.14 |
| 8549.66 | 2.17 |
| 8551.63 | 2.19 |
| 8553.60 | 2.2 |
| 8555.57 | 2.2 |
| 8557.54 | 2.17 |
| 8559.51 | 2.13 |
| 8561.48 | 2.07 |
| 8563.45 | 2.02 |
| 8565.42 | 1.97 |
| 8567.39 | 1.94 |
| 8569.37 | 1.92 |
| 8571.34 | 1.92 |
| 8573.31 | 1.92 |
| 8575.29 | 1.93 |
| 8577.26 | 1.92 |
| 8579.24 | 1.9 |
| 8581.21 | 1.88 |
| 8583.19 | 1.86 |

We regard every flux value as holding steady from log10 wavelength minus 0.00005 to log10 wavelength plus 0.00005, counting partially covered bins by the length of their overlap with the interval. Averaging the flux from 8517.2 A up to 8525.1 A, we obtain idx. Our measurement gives 1.83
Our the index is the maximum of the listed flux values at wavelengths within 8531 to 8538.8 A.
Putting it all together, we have 2.03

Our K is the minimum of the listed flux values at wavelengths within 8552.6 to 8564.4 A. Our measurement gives 2.02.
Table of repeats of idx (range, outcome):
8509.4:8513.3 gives 1.91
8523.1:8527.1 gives 1.85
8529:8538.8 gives 1.98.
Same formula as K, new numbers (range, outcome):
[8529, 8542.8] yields 1.93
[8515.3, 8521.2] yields 1.82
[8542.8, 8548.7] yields 2.09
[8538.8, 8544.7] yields 2.05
